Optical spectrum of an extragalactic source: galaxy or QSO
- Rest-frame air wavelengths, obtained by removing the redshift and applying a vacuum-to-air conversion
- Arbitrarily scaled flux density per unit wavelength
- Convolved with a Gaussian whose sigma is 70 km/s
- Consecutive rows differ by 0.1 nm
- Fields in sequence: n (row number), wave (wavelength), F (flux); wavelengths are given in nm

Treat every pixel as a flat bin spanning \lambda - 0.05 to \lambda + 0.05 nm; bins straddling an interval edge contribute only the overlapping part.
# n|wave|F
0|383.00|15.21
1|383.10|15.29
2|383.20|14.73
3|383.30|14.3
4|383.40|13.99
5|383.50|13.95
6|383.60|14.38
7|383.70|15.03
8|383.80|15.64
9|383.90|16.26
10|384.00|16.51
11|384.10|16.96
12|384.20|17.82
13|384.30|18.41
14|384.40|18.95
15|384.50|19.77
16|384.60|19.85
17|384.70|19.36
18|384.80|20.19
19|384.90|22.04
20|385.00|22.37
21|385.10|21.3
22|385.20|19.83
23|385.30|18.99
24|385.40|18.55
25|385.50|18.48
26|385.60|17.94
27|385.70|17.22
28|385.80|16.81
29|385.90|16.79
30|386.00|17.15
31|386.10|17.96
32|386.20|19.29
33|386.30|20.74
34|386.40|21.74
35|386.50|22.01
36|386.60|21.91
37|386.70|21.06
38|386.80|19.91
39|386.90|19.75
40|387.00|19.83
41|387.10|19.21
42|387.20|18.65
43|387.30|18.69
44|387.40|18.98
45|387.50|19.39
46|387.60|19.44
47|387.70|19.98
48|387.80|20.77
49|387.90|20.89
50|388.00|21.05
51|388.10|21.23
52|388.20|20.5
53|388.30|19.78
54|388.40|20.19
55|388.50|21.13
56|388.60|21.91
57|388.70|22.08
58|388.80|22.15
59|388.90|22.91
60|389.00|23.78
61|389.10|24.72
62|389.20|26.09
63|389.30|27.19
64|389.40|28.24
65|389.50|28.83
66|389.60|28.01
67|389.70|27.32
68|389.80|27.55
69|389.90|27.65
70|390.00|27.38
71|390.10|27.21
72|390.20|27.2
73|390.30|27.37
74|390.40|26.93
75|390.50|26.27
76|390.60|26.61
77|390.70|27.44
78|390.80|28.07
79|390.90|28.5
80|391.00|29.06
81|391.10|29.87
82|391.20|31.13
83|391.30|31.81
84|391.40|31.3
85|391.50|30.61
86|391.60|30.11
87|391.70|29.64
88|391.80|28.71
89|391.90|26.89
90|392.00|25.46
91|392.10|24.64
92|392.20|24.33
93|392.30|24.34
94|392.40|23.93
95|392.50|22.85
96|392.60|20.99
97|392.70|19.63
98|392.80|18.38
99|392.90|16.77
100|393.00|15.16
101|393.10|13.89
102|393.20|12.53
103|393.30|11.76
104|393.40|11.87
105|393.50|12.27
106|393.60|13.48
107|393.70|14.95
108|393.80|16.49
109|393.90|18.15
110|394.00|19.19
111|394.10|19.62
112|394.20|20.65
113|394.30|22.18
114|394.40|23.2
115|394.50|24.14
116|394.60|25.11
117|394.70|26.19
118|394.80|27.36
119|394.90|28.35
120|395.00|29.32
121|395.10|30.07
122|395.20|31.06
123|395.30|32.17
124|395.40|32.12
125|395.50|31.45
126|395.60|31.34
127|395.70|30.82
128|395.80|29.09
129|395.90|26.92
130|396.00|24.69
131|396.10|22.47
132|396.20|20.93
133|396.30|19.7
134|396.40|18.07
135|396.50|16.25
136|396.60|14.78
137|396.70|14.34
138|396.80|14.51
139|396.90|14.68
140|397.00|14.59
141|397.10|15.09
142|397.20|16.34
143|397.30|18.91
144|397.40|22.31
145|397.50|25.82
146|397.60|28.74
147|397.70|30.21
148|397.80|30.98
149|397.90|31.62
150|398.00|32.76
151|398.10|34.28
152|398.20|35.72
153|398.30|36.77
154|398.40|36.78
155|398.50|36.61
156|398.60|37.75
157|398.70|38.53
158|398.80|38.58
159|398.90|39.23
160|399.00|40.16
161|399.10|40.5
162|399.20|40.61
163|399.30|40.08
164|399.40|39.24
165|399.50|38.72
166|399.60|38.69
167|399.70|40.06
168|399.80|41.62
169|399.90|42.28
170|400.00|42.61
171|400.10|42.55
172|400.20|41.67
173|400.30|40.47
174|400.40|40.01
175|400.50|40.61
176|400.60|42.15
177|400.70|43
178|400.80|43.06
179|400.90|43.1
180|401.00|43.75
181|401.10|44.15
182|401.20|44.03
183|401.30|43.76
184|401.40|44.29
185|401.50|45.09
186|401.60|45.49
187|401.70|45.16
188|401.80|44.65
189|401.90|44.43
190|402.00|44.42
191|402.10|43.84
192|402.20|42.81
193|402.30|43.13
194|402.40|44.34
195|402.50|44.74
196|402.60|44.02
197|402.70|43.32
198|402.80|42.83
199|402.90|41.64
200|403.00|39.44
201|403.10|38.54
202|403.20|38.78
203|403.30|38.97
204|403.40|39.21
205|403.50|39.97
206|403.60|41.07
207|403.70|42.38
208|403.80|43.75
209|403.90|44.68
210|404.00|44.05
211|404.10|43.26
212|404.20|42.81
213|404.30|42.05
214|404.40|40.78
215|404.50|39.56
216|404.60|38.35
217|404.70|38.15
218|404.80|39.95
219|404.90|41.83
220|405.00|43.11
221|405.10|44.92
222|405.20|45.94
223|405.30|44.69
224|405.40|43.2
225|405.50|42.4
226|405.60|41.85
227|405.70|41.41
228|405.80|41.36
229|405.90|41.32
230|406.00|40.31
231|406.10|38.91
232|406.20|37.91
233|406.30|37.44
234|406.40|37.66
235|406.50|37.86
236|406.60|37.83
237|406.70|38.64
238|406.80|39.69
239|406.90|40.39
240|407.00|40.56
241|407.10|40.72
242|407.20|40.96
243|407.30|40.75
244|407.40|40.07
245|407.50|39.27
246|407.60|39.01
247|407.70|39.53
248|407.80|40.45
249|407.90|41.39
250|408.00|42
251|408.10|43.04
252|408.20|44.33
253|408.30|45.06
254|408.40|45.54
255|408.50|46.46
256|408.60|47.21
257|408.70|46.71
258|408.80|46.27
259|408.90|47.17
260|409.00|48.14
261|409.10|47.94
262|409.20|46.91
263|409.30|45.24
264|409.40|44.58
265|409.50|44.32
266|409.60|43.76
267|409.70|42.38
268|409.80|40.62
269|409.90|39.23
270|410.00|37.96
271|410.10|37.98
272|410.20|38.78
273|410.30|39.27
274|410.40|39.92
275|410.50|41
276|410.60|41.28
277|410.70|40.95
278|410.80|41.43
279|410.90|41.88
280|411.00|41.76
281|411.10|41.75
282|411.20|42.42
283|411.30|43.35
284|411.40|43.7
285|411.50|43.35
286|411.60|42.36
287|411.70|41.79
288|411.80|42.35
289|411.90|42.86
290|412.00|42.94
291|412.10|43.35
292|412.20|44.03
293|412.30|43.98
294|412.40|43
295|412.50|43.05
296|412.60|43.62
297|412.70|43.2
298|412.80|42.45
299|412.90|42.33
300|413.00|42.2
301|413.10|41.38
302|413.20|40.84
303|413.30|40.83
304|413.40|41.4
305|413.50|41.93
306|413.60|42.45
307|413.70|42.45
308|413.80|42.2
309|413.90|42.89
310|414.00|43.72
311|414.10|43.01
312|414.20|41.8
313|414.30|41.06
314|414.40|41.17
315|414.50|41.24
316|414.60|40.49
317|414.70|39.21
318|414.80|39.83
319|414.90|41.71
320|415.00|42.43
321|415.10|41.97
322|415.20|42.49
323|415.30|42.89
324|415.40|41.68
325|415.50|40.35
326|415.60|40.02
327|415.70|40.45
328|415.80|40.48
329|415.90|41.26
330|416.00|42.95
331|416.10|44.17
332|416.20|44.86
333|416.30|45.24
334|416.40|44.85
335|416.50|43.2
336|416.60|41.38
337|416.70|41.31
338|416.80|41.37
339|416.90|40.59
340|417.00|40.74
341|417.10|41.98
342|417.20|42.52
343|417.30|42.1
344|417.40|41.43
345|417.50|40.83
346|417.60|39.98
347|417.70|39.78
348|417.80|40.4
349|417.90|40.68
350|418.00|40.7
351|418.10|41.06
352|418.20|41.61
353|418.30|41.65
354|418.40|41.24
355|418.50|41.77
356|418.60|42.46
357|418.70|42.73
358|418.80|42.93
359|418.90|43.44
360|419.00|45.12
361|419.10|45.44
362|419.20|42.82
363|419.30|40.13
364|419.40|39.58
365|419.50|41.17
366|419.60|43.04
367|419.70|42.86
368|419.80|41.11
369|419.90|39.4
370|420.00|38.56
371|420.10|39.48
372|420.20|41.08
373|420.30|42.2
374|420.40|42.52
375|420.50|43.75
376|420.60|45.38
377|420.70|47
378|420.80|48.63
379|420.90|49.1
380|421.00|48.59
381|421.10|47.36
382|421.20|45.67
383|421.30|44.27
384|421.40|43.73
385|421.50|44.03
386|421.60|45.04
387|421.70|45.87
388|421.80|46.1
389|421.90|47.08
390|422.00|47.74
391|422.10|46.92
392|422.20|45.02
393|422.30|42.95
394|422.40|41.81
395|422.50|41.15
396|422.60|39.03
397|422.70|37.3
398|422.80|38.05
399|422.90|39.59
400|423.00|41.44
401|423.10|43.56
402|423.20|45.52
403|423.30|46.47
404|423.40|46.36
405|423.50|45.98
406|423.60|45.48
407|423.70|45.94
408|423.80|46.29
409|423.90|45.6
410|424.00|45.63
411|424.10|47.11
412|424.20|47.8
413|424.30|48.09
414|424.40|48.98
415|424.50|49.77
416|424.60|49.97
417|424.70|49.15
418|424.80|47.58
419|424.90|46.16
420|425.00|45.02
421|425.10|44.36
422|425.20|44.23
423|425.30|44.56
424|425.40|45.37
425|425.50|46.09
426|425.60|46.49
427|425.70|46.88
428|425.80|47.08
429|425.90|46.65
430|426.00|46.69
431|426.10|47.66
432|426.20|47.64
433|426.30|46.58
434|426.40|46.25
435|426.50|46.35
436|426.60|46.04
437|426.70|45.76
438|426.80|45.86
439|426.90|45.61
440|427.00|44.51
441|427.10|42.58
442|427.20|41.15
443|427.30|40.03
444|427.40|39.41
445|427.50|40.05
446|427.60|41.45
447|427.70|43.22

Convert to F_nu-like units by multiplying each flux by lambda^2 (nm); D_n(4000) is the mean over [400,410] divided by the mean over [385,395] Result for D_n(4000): 2.03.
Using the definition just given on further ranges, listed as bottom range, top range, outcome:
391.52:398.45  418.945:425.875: 2.18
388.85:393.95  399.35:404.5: 1.86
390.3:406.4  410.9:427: 1.46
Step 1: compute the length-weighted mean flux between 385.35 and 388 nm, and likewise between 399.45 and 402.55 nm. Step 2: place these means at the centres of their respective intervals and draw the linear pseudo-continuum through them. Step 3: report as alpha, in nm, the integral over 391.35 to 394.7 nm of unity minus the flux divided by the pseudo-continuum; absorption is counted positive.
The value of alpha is 0.95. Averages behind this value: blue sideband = 19.4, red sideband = 42.9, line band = 21.1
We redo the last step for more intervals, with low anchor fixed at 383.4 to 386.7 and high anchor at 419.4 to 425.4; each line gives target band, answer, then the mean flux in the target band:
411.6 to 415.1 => -0.356 nm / 42.2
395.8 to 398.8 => 0.190 nm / 25.5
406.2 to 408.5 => -0.439 nm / 40.6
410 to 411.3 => -0.153 nm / 40.7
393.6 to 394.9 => 0.188 nm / 21.4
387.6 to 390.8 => -0.449 nm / 24.5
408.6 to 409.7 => -0.331 nm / 46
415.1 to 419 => -0.098 nm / 41.9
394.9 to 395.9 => -0.184 nm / 30.5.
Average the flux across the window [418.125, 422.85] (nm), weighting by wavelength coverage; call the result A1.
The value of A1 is 43.3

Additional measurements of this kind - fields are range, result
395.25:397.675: 22.4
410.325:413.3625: 42.3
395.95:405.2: 36.9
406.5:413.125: 42.4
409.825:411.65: 41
